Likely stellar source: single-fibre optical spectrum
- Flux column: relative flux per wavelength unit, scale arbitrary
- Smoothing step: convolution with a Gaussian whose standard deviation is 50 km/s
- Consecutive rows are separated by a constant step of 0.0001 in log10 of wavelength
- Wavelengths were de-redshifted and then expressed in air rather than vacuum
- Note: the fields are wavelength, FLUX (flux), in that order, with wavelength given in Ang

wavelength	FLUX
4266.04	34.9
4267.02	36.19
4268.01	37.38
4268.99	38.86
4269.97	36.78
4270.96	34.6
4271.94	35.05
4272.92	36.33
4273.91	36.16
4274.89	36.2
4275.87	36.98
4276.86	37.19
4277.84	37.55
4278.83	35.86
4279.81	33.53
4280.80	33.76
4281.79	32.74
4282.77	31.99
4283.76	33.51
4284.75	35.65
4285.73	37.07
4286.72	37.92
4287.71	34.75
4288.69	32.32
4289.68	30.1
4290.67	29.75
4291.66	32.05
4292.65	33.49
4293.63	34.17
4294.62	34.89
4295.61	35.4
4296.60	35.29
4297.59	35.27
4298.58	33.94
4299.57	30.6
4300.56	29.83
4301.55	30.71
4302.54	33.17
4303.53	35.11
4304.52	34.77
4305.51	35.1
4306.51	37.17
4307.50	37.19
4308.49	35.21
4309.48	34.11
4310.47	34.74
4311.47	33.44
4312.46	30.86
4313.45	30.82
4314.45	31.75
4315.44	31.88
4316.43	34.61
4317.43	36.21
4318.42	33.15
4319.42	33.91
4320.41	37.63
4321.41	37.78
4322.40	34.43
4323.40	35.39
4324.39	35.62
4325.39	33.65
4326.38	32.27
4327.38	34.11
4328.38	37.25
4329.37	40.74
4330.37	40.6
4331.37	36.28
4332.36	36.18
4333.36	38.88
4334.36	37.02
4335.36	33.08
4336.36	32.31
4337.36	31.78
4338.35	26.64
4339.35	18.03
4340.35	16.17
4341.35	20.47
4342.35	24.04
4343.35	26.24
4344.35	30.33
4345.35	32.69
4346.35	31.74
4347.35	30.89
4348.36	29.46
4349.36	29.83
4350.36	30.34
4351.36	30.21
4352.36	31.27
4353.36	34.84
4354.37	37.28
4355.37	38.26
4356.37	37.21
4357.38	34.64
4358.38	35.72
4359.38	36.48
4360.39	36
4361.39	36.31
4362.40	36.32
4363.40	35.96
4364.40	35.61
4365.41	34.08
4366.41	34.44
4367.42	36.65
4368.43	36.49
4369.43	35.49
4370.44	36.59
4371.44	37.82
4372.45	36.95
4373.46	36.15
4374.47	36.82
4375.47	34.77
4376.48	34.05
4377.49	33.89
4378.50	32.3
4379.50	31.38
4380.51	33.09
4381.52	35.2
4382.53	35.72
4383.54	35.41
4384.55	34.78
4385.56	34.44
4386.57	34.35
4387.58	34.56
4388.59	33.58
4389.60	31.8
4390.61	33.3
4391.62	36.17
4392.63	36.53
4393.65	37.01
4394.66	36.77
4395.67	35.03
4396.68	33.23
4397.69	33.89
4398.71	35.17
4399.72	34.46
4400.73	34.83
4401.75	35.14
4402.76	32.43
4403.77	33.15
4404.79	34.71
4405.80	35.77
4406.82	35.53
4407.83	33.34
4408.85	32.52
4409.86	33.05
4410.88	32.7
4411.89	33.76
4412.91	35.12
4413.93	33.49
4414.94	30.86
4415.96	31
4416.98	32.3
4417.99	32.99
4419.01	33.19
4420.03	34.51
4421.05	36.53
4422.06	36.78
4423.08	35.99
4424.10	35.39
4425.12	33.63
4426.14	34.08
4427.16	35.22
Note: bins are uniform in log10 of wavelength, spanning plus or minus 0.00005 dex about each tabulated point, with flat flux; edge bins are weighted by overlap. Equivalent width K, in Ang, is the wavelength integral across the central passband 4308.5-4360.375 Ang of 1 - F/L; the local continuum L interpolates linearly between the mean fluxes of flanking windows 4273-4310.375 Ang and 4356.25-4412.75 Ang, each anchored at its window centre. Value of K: 2.6 Ang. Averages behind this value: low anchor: 34.4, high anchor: 34.9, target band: 32.9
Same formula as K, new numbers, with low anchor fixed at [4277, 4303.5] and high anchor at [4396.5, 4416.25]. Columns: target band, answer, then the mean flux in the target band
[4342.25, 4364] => 0.4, 33.2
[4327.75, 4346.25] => 1.5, 31.1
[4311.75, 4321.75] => 0.0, 33.8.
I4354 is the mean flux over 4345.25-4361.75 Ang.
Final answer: 33.7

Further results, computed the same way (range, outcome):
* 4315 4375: 33.7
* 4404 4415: 33.8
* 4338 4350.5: 26.6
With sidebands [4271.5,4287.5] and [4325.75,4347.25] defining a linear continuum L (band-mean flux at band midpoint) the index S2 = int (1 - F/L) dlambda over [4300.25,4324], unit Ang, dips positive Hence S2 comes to -0.8 Ang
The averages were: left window 35.5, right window 31.3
